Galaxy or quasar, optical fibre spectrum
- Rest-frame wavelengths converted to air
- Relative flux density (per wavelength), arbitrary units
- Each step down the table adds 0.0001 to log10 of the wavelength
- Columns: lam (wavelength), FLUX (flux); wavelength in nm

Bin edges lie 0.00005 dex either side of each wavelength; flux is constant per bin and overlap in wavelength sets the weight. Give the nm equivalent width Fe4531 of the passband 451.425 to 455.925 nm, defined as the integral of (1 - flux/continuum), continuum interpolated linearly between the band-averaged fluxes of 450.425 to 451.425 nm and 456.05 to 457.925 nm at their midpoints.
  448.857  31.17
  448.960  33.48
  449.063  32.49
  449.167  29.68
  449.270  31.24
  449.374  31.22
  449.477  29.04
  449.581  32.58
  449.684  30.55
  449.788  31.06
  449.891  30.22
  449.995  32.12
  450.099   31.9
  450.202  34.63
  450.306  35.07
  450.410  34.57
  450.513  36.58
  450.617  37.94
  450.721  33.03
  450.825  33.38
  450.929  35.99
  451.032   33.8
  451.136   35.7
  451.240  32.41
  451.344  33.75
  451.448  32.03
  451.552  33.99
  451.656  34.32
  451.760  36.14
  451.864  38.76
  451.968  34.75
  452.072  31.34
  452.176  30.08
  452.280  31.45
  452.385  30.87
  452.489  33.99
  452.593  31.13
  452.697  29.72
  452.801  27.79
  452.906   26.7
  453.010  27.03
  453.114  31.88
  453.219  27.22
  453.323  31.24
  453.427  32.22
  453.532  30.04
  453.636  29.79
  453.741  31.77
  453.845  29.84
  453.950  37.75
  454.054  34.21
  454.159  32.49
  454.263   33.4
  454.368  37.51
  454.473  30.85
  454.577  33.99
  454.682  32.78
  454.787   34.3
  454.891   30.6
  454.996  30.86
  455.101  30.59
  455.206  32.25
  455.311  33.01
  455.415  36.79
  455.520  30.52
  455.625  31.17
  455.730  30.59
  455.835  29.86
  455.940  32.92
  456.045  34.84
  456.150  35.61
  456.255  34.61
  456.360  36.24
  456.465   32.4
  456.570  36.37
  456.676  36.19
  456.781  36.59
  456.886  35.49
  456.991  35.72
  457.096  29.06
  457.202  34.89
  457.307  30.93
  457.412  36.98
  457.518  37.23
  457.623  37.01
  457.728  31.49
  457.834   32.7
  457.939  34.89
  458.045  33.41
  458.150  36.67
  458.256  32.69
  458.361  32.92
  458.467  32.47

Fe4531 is 0.34 nm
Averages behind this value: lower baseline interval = 34.7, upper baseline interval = 34.7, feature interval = 32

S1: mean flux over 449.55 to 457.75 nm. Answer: 33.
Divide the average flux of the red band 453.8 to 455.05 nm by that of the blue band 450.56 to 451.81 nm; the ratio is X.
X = 1.0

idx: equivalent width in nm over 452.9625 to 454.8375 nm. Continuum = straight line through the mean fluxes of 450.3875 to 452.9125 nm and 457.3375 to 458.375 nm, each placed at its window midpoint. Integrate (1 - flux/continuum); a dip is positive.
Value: 0.091 nm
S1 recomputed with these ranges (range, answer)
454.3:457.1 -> 33.5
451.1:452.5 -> 33.5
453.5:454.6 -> 32.9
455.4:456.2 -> 32.6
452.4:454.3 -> 31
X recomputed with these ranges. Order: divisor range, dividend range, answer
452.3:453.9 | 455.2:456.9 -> 1.12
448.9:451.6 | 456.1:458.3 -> 1.05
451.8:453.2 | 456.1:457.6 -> 1.12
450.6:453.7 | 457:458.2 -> 1.06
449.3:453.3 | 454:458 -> 1.04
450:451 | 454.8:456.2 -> 0.93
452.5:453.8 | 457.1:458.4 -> 1.14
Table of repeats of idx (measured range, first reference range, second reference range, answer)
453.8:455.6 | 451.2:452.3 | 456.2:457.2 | 0.07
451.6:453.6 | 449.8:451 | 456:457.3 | 0.17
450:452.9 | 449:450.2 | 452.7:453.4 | -0.33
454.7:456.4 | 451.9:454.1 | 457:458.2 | 0.00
